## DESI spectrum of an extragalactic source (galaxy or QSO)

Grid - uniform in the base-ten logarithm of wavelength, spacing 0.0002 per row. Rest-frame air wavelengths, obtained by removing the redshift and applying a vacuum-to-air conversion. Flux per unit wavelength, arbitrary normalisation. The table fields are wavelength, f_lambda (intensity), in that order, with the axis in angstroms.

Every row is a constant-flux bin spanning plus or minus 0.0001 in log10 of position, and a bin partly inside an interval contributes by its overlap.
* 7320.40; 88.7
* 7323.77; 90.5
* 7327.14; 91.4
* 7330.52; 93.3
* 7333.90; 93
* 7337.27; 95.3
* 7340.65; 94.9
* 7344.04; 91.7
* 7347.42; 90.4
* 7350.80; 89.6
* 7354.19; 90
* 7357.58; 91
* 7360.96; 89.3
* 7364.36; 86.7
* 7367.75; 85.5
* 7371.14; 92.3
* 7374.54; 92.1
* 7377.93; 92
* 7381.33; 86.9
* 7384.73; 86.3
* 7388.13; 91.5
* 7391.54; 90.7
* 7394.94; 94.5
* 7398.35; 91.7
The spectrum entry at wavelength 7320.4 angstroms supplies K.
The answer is 88.7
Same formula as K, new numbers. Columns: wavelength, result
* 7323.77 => 90.5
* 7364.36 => 86.7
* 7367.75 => 85.5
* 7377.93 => 92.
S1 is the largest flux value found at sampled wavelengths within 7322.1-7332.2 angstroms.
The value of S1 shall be 93.3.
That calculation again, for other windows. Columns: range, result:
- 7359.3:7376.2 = 92.3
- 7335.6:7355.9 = 95.3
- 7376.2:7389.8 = 92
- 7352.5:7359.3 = 91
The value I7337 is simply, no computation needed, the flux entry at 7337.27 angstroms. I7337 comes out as 95.3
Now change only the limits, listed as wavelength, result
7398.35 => 91.7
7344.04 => 91.7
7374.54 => 92.1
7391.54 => 90.7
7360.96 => 89.3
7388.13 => 91.5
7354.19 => 90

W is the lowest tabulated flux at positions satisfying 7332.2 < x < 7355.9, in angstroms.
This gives 89.6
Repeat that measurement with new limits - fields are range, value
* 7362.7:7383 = 85.5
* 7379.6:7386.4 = 86.3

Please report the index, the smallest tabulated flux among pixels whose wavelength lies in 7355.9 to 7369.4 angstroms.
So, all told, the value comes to 85.5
